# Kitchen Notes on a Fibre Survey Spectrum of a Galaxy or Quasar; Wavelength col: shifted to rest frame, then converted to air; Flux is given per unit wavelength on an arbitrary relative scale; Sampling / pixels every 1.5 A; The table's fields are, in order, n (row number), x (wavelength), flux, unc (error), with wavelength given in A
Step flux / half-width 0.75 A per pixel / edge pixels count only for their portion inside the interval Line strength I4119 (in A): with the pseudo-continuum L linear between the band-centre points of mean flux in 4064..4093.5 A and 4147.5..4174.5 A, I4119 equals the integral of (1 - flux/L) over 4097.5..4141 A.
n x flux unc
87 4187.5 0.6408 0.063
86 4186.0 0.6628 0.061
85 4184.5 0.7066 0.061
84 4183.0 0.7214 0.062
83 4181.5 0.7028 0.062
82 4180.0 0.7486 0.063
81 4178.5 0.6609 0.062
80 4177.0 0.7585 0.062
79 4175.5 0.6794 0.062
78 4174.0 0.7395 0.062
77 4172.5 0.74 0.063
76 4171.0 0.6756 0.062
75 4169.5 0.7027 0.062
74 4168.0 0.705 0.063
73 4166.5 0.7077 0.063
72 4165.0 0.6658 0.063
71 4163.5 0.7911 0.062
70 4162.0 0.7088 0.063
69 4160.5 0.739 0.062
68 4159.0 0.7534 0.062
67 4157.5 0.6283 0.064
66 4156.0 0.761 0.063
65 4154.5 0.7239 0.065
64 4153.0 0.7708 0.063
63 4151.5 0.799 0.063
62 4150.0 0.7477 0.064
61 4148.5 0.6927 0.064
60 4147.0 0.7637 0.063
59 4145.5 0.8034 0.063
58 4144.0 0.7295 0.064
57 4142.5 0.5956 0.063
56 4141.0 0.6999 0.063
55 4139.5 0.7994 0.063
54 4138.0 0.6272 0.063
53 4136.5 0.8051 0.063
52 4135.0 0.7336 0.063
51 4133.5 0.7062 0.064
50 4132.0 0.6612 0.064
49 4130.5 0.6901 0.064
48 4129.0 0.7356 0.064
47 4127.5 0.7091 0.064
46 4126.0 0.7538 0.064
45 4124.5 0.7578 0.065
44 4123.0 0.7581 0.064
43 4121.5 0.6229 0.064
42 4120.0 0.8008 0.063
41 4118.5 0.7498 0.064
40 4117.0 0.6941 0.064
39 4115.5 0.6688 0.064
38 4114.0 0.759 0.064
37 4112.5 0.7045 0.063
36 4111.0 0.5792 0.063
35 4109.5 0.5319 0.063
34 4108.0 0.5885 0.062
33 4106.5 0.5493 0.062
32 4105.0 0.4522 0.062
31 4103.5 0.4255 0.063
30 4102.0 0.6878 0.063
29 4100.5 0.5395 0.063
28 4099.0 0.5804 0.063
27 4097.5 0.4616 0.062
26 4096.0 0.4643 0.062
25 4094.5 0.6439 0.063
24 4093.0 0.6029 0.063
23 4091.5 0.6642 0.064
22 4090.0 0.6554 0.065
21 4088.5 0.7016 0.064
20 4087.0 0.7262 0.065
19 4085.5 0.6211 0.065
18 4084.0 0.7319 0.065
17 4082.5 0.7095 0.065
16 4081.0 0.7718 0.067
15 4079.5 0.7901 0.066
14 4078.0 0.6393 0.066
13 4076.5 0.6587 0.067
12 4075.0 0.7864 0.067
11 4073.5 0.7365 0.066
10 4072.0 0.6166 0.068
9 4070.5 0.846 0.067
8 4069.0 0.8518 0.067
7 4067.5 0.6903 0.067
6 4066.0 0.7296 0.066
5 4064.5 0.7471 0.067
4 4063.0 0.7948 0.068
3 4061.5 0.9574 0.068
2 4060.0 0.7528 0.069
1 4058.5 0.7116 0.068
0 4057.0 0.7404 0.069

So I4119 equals 3.4 A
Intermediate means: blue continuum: 0.715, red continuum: 0.725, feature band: 0.664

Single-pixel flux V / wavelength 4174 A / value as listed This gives 0.7395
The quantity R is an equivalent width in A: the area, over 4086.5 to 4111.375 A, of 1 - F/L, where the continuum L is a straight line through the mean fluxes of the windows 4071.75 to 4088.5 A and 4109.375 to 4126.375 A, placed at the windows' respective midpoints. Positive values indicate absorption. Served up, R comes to 4.5 A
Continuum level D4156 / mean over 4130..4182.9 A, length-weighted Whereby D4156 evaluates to 0.721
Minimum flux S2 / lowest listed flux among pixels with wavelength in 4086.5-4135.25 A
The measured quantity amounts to 0.4255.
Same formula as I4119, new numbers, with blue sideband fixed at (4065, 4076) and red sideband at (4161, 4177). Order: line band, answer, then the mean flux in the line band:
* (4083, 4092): 0.7 A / 0.685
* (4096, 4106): 2.9 A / 0.521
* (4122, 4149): 0.1 A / 0.723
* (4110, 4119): 0.6 A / 0.687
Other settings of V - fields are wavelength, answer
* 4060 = 0.7528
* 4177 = 0.7585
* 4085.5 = 0.6211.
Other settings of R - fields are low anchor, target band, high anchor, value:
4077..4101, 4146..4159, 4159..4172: -0.7 A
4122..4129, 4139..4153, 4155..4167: -0.2 A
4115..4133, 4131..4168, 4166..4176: -0.7 A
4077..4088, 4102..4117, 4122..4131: 2.7 A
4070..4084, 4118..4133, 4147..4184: 0.0 A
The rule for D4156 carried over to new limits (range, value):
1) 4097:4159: 0.681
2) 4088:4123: 0.617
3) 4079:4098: 0.658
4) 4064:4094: 0.713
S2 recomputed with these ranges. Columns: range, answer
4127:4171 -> 0.5956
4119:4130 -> 0.6229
